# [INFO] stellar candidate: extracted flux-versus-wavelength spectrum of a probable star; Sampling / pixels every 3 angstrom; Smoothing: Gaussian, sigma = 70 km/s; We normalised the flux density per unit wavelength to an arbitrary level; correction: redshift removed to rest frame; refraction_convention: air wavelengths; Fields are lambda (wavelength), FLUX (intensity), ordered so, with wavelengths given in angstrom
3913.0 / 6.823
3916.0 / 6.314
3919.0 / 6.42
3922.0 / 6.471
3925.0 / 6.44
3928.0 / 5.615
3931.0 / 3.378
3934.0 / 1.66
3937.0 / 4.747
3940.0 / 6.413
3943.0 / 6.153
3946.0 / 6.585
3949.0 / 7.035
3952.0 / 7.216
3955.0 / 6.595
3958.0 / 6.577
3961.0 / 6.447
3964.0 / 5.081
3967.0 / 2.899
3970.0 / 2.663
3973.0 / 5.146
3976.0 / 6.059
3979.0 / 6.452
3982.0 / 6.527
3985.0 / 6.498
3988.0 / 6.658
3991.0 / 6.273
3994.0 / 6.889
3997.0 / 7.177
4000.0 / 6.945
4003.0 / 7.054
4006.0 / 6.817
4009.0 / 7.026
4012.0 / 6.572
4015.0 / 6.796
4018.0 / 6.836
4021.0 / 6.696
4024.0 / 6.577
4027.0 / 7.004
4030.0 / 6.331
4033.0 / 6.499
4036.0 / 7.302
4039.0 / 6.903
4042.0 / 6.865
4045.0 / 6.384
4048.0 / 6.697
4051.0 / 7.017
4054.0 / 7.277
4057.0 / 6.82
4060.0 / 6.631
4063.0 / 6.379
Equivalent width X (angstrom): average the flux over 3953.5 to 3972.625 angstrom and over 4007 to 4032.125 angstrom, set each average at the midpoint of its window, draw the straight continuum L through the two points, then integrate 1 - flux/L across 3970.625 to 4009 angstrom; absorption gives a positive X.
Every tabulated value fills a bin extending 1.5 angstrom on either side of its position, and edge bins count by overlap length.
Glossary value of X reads -4.0 angstrom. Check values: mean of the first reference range 5.05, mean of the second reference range 6.73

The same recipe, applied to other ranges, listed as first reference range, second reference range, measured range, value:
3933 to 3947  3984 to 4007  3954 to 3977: 3.0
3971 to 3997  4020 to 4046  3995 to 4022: -1.5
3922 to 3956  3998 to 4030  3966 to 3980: 3.5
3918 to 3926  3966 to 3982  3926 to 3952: 2.4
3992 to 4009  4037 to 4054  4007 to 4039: 0.6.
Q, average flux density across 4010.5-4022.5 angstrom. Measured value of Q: 6.73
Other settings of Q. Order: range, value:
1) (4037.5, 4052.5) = 6.77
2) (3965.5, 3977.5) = 4.19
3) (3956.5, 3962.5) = 6.51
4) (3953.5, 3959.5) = 6.59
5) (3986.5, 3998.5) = 6.75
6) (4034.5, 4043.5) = 7.02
